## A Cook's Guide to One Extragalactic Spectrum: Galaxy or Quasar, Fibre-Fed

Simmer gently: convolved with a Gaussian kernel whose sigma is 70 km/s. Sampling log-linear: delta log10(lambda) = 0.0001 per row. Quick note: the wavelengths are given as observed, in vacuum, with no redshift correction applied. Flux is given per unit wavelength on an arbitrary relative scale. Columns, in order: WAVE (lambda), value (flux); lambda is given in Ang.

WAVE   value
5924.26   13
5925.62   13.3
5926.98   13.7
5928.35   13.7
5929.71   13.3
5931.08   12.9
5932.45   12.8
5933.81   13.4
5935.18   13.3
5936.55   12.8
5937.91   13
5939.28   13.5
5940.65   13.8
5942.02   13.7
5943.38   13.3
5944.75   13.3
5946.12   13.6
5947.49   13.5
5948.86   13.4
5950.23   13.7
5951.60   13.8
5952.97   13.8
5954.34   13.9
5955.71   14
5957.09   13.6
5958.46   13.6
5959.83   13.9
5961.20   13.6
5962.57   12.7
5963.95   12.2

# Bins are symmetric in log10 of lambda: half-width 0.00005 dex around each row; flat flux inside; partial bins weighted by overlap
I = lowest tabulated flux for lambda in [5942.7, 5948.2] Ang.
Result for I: 13.3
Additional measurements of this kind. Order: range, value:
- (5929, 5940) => 12.8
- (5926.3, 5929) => 13.7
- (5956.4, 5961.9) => 13.6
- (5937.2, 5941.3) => 13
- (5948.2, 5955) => 13.4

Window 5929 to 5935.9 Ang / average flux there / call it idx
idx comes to 13.1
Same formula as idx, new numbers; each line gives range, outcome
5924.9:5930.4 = 13.5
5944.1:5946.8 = 13.4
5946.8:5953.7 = 13.6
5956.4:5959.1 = 13.6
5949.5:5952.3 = 13.7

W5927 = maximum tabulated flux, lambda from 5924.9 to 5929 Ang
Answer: 13.7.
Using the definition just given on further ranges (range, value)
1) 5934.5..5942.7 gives 13.8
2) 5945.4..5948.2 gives 13.6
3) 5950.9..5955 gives 13.9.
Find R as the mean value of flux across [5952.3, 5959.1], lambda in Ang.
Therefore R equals 13.8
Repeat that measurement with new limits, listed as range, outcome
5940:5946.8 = 13.5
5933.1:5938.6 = 13.1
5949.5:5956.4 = 13.8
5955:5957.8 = 13.8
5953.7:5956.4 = 13.9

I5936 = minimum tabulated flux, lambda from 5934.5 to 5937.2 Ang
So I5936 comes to 12.8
